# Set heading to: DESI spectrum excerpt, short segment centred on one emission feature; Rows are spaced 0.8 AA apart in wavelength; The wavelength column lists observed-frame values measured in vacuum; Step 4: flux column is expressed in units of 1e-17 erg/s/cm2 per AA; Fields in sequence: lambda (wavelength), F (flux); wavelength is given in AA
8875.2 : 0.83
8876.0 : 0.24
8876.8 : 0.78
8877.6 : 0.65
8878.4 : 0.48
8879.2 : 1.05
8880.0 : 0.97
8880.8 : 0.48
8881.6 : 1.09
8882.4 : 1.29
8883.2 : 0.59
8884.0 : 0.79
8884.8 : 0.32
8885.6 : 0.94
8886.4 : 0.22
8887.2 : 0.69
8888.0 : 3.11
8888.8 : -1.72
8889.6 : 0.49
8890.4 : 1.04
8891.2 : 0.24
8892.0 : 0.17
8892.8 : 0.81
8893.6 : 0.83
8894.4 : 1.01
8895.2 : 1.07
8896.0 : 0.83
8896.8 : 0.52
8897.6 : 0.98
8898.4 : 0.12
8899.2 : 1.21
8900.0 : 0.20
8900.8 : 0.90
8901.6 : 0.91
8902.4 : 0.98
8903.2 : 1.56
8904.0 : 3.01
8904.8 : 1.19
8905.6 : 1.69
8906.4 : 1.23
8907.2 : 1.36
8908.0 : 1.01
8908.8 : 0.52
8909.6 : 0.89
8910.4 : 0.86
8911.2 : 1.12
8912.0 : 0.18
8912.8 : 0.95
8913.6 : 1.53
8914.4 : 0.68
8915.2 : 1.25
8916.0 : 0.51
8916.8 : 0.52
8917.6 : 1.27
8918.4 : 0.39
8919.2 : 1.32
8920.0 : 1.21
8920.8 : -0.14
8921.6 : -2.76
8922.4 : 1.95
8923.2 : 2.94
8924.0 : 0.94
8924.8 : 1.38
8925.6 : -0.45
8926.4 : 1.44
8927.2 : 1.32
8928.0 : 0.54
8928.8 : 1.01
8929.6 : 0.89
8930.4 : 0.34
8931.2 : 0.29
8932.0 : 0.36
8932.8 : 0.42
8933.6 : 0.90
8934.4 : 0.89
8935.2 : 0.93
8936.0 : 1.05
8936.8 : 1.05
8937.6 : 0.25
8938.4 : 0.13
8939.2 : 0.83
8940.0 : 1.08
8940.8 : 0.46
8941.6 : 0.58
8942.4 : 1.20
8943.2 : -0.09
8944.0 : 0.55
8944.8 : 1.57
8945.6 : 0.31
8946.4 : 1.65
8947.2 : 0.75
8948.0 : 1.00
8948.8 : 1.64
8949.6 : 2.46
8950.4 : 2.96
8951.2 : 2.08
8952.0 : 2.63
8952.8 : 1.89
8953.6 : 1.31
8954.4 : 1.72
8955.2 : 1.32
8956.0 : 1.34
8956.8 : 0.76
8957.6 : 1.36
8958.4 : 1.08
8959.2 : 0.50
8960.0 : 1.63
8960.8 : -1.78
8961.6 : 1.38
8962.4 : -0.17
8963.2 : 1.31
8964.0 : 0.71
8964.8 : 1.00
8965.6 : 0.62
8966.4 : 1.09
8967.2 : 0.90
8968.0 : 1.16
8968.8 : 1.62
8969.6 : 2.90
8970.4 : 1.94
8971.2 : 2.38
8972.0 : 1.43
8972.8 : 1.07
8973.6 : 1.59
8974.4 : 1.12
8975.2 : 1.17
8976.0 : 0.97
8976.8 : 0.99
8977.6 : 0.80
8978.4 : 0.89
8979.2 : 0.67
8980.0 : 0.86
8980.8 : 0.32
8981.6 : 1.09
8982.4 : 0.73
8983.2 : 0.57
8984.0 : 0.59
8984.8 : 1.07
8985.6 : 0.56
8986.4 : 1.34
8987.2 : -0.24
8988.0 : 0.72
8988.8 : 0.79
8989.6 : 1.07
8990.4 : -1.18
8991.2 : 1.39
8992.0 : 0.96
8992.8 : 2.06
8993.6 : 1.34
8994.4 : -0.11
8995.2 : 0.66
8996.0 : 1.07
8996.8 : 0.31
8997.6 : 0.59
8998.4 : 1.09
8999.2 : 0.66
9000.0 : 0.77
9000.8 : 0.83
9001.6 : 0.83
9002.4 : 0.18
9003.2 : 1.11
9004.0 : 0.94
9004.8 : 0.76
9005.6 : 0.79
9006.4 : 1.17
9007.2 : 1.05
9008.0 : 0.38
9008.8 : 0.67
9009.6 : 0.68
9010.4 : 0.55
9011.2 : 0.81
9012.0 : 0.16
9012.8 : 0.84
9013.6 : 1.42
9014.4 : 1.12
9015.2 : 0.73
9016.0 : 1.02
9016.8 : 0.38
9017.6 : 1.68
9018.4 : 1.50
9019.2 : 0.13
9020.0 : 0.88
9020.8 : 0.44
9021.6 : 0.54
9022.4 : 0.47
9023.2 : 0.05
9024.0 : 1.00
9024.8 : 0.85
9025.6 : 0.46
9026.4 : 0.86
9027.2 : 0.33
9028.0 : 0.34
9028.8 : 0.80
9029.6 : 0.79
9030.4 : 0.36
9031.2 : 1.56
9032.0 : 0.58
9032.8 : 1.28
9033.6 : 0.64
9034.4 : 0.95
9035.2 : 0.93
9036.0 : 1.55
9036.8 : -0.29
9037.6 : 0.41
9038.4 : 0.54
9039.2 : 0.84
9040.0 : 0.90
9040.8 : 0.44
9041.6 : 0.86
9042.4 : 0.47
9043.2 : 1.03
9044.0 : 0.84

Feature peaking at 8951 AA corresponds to [S II]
